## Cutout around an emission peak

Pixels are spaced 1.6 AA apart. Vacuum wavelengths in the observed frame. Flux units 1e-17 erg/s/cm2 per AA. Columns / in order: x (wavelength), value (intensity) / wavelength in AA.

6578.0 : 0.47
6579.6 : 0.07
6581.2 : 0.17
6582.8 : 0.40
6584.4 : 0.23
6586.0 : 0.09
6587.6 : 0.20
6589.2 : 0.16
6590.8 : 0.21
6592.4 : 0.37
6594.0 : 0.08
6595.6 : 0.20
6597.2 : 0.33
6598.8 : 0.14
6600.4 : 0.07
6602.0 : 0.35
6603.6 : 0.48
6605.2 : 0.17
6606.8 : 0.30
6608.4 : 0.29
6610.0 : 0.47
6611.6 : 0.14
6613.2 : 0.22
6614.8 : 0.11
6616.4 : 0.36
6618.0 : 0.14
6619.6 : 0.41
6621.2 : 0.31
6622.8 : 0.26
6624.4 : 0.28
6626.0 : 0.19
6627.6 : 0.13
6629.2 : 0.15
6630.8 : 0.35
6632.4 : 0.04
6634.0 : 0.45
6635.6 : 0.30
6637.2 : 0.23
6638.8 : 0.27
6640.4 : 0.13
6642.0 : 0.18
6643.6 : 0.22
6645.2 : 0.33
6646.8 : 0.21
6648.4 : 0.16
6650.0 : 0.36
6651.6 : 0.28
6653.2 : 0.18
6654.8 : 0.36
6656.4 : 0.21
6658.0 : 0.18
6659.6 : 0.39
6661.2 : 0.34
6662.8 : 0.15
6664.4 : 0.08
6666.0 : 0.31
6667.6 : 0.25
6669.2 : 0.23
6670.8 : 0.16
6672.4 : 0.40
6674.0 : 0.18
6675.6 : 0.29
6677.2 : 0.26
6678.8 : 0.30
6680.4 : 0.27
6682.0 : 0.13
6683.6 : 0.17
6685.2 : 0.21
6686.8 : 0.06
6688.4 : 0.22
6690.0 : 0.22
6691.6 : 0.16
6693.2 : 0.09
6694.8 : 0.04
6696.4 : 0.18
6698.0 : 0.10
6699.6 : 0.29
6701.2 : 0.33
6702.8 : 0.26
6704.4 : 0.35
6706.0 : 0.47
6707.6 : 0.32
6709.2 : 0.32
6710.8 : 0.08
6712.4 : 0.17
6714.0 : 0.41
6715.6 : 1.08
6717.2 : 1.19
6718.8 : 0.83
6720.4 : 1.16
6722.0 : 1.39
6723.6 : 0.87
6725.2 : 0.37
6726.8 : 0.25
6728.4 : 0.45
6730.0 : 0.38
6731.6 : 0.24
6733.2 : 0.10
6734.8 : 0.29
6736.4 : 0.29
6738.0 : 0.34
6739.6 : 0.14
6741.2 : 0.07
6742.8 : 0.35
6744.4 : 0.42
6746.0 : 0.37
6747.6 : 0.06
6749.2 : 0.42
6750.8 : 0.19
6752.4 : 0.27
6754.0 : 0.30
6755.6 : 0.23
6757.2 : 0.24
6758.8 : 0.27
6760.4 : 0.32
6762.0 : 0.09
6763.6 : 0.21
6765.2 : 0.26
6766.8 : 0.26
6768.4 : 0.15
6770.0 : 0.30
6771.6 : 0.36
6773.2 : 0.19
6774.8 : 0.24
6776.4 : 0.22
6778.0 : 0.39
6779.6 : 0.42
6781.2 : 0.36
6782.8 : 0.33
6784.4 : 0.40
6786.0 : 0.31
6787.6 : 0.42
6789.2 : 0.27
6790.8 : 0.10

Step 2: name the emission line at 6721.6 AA [O II] 3727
